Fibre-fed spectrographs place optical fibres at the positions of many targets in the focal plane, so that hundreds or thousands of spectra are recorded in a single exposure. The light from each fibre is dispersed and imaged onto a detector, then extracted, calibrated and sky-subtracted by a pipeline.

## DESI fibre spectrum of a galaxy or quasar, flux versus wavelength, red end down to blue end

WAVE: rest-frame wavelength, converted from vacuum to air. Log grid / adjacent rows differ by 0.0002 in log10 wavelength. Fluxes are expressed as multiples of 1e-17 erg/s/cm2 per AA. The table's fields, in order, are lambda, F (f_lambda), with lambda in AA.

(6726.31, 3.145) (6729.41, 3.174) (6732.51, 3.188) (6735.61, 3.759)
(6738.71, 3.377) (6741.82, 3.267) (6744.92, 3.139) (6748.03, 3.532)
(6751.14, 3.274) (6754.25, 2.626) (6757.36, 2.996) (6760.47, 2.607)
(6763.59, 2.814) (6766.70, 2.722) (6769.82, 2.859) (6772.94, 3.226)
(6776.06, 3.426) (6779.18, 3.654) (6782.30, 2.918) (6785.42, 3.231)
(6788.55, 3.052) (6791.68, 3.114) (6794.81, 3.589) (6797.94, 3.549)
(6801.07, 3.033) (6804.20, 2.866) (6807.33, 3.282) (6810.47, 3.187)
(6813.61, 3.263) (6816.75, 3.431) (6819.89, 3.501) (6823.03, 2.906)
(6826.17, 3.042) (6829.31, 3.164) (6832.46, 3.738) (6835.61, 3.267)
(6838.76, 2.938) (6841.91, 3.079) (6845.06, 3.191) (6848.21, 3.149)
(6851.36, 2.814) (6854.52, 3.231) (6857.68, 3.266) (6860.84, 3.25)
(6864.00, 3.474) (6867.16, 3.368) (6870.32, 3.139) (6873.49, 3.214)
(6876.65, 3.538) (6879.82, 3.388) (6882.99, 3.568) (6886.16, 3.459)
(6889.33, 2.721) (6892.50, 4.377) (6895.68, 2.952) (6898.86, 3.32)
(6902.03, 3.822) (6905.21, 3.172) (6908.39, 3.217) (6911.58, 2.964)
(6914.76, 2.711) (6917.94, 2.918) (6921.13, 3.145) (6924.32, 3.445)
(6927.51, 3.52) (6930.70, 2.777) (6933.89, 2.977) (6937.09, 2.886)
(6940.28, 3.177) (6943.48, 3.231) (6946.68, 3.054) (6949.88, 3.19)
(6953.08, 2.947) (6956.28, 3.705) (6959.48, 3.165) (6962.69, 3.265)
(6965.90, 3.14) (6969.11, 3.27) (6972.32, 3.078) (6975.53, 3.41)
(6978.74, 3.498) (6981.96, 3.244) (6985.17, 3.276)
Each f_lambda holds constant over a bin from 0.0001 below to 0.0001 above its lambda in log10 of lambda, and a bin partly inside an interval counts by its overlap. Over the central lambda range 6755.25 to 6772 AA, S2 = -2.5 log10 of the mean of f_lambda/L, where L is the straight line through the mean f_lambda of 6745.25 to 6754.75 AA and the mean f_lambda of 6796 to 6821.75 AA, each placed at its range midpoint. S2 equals 0.15 mag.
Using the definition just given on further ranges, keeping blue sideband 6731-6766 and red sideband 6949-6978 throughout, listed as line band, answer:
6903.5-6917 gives 0.07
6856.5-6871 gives -0.04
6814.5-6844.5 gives -0.02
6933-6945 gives 0.06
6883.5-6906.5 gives -0.07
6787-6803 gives -0.03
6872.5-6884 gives -0.07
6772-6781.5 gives -0.09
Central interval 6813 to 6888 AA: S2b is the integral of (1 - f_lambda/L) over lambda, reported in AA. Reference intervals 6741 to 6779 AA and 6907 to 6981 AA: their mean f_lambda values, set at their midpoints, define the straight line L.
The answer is -3.7 AA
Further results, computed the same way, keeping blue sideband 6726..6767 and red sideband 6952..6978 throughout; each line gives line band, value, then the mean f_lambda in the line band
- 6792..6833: -1.2 AA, 3.26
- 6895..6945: 1.4 AA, 3.14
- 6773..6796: -0.9 AA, 3.27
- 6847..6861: 0.3 AA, 3.13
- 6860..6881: -0.9 AA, 3.34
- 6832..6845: -0.1 AA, 3.21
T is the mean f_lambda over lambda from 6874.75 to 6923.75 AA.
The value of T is 3.29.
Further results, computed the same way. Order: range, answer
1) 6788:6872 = 3.22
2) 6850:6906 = 3.34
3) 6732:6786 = 3.14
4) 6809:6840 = 3.25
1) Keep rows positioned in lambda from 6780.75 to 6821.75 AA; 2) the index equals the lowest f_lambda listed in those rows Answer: 2.866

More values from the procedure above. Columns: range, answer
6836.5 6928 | 2.711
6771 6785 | 2.918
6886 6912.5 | 2.721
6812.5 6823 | 3.263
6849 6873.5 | 2.814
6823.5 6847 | 2.938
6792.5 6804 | 3.033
